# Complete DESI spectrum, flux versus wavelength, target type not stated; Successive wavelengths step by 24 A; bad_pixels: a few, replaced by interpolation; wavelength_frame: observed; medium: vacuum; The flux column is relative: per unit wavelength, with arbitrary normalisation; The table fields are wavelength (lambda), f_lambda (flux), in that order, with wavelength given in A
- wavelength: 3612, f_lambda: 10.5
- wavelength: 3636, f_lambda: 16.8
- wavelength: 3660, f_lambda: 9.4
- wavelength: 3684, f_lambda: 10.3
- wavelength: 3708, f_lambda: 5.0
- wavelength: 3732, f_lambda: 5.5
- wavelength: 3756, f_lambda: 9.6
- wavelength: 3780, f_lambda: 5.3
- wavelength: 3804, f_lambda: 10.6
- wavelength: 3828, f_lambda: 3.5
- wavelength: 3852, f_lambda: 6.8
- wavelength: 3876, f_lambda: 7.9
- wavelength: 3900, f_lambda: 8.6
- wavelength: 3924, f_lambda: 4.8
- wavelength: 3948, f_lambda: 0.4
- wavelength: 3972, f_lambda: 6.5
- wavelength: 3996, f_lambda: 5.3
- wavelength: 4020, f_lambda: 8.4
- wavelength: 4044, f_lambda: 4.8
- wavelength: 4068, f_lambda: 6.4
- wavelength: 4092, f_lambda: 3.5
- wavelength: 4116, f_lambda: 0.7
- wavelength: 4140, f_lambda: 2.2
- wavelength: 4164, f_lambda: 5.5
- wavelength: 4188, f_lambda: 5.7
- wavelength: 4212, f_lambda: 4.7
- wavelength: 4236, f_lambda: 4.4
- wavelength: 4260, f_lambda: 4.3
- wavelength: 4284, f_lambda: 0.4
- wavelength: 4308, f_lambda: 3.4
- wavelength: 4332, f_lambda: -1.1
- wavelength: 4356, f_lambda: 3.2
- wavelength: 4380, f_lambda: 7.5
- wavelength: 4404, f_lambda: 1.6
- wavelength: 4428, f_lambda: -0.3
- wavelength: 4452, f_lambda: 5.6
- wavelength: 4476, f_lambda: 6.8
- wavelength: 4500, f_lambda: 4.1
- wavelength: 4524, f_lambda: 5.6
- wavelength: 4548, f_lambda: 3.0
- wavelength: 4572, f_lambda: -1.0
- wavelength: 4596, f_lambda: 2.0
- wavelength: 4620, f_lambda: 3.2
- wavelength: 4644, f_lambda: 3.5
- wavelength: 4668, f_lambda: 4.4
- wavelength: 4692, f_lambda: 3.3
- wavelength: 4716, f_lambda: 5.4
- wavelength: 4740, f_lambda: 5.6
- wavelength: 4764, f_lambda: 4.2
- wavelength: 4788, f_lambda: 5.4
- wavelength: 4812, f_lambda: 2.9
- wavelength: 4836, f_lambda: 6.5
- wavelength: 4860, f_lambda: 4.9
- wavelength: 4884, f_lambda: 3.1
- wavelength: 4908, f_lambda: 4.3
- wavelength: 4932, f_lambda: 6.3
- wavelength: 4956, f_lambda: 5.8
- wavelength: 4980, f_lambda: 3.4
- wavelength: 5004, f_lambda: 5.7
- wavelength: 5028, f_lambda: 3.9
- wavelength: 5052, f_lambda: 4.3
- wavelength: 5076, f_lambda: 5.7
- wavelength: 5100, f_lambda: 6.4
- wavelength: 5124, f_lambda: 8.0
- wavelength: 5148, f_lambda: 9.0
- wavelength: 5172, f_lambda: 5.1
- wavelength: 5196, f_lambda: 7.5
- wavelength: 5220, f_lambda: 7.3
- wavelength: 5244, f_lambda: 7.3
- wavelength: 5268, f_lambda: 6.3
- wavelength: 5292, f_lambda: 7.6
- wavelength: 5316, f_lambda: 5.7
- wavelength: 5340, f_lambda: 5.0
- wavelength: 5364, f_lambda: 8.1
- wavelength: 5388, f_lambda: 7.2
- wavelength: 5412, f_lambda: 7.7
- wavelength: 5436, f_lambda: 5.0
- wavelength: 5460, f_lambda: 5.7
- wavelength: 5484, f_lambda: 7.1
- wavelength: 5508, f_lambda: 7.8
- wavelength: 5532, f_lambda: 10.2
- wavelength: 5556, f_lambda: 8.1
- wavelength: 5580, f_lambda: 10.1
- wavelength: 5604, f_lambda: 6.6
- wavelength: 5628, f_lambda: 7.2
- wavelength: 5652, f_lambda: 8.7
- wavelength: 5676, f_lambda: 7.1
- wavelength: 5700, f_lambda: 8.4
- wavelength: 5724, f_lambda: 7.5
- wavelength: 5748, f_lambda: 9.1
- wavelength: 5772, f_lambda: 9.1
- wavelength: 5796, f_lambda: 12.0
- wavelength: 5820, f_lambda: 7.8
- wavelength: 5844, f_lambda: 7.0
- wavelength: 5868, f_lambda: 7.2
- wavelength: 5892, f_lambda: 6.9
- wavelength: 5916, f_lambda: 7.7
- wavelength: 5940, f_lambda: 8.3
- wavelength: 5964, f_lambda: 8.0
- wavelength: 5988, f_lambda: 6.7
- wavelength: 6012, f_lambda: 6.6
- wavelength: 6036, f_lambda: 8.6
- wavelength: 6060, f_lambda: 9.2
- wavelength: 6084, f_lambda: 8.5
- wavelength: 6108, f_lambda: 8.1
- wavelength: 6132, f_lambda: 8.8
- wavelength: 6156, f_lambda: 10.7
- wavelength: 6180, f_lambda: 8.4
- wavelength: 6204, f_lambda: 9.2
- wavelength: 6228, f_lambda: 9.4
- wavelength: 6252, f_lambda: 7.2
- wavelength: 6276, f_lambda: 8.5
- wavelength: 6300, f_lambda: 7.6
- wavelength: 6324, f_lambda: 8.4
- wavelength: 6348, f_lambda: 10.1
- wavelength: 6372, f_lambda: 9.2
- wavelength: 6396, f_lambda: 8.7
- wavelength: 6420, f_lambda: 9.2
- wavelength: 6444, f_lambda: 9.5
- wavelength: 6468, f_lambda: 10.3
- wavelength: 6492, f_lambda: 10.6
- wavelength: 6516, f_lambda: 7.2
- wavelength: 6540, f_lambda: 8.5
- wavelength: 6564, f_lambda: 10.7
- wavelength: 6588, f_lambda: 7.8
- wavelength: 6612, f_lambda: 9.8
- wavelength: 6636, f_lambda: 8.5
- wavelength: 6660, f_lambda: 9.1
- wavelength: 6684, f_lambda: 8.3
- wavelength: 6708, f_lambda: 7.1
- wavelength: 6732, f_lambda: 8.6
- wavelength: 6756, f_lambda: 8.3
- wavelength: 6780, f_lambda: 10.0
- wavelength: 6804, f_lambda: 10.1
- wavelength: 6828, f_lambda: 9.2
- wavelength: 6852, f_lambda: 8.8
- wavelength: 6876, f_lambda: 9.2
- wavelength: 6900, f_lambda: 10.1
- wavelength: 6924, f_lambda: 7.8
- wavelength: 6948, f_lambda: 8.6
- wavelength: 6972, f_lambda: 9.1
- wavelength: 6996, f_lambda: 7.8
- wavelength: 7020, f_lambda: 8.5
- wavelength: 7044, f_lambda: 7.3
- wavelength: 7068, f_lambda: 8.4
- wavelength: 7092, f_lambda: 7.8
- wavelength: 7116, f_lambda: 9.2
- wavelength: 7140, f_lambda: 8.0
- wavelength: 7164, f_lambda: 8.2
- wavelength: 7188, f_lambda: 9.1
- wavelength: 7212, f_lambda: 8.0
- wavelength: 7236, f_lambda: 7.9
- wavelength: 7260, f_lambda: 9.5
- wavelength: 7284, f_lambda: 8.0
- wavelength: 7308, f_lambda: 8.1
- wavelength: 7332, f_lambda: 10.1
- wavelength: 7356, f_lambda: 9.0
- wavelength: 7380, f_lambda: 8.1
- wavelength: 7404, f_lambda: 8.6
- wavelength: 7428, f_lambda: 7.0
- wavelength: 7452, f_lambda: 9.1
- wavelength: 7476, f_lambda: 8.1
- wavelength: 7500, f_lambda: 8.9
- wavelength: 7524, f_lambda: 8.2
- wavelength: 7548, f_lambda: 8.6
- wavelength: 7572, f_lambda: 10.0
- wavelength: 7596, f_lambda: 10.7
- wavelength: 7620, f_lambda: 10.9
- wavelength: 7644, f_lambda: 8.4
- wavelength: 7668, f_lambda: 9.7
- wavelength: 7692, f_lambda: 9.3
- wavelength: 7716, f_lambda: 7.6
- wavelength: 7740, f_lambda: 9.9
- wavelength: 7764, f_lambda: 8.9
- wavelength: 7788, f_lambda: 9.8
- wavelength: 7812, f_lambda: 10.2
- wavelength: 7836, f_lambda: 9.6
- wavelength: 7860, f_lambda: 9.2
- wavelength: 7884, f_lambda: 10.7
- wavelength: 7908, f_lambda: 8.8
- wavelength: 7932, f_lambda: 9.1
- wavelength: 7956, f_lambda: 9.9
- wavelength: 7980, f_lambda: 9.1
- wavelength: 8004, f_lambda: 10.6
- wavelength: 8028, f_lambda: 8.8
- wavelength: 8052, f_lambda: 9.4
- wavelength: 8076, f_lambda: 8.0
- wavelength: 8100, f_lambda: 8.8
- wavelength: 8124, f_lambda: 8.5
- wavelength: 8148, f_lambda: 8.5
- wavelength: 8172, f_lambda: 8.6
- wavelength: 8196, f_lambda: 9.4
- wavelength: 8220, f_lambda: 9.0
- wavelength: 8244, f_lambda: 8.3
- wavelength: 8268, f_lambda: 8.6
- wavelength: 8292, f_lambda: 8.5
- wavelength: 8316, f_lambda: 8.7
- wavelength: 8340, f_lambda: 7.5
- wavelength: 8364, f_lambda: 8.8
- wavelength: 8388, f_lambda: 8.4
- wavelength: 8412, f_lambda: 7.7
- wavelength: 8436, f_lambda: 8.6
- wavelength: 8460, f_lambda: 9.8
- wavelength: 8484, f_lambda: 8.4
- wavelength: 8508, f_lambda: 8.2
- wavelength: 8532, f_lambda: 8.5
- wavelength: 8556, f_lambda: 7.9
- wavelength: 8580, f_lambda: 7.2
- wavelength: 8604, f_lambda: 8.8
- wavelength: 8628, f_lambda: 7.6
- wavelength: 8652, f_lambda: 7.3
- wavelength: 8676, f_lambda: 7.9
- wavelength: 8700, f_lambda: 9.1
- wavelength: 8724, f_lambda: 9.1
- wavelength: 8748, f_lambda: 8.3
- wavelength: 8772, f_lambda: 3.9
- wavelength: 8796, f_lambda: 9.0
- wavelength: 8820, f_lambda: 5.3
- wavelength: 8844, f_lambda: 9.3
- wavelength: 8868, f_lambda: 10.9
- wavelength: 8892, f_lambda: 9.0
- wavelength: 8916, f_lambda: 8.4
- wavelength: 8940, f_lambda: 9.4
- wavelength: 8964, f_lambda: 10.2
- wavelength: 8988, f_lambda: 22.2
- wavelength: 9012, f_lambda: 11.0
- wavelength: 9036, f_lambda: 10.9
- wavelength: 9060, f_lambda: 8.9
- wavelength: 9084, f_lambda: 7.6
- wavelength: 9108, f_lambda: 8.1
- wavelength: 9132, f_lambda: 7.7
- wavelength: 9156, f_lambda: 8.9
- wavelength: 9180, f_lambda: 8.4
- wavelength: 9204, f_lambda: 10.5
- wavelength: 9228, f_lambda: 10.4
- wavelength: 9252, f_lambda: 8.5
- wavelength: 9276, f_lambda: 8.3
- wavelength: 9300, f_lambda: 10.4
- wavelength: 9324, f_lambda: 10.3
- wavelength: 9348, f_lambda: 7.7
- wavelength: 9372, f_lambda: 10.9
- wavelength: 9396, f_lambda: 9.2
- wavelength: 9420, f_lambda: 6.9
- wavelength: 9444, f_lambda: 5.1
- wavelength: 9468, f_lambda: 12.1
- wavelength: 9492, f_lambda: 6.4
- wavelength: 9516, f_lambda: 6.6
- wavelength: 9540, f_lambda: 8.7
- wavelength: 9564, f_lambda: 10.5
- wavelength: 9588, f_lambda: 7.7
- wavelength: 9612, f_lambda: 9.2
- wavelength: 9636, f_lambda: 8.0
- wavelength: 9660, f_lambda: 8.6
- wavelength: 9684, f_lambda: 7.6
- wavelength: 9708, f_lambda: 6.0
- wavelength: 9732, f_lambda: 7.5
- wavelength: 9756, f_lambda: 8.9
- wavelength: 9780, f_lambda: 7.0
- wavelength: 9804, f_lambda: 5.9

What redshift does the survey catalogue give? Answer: 0.370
